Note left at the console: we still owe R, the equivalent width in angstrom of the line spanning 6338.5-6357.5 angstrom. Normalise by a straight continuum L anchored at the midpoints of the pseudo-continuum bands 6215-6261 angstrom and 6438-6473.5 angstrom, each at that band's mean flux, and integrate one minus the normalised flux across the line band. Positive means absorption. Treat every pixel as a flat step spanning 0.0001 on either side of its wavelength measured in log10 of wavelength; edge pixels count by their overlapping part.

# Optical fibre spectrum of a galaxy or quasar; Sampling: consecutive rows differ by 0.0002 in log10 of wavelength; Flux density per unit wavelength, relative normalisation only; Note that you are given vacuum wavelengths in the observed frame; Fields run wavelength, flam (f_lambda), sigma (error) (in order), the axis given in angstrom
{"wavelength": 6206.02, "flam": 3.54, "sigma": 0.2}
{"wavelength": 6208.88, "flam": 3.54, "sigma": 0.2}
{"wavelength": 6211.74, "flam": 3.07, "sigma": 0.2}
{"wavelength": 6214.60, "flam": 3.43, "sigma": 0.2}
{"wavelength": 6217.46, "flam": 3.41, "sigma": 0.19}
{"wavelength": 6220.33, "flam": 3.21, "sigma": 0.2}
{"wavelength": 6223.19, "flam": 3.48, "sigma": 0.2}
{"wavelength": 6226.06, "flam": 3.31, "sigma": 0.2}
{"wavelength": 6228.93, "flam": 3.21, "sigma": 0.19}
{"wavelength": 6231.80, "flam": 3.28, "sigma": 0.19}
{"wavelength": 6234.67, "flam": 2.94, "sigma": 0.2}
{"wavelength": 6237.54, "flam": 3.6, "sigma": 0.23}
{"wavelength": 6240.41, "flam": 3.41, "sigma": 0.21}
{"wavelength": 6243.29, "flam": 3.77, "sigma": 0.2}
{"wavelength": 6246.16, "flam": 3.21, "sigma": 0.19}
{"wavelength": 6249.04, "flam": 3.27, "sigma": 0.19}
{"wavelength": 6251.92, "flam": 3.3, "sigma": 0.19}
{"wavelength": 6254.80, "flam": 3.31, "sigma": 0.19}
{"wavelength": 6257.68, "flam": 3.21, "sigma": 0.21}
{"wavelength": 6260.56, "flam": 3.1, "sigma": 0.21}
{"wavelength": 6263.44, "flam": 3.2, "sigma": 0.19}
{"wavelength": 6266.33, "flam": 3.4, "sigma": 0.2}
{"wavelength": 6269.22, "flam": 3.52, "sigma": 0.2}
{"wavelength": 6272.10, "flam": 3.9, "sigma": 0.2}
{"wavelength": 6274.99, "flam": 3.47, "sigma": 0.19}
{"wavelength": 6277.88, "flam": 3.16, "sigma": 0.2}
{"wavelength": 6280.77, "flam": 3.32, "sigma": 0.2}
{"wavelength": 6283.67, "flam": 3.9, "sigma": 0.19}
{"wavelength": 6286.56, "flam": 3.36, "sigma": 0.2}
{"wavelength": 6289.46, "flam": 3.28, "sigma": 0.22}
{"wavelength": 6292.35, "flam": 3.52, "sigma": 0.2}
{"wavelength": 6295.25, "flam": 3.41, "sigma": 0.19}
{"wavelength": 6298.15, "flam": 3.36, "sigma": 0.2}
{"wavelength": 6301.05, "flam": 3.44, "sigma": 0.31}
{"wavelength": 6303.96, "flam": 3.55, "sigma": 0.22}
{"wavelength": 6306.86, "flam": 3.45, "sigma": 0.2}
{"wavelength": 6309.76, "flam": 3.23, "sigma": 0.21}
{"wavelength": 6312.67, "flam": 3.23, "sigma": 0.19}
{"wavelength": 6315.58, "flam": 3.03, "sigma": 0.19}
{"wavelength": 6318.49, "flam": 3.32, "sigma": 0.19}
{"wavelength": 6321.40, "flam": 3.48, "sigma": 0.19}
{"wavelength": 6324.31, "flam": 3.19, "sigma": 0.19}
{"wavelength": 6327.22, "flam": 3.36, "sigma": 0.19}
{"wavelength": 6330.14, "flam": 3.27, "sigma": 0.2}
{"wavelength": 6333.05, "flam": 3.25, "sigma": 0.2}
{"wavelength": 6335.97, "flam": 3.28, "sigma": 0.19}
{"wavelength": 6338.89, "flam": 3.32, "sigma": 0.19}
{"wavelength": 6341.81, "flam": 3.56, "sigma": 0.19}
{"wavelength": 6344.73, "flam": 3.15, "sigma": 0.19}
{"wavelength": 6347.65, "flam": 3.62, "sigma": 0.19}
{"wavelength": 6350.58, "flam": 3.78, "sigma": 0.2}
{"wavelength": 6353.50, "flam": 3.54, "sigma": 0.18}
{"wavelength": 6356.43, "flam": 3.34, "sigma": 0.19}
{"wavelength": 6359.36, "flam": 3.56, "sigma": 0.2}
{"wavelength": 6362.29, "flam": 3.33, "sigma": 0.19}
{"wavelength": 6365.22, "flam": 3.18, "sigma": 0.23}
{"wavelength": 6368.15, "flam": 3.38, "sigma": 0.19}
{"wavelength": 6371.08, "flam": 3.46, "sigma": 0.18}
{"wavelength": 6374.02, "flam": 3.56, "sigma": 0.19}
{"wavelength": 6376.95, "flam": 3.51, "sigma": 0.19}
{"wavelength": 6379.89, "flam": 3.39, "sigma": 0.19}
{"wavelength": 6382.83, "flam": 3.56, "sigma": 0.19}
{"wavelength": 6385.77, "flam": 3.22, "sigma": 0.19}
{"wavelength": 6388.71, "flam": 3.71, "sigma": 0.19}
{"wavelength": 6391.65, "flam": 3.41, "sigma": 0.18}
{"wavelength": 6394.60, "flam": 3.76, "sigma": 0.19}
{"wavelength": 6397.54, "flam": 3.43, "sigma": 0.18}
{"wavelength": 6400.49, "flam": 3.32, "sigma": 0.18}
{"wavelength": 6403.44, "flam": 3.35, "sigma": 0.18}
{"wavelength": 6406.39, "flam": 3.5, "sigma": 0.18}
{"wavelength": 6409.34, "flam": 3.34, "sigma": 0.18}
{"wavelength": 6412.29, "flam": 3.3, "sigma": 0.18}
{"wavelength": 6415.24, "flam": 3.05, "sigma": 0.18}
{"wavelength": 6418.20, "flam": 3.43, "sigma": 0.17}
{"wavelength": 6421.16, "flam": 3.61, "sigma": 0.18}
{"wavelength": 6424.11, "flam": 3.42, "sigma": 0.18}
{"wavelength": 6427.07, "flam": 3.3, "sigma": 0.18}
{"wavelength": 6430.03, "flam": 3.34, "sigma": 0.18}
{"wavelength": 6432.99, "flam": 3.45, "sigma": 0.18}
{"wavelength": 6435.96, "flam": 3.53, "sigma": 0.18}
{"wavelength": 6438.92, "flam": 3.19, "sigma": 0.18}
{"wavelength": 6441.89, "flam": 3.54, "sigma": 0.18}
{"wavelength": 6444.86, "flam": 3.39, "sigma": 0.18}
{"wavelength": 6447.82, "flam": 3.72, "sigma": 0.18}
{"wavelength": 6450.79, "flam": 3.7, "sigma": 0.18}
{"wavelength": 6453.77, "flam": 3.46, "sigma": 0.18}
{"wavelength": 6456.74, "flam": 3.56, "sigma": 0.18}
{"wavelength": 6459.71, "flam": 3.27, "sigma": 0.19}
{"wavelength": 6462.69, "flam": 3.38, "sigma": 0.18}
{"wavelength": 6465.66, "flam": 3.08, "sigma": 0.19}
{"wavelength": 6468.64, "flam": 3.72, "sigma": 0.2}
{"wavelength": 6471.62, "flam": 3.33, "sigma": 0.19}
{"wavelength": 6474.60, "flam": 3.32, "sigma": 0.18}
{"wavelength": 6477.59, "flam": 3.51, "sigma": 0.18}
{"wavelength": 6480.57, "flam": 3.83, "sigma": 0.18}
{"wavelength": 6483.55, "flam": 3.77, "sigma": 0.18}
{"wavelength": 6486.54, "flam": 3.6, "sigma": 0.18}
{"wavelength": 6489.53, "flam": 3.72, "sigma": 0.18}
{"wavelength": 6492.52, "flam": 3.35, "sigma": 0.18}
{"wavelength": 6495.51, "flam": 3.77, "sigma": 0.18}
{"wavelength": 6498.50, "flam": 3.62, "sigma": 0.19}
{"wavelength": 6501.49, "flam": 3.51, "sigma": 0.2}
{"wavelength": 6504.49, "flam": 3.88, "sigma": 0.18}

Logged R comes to -0.6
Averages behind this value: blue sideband 3.32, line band 3.48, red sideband 3.45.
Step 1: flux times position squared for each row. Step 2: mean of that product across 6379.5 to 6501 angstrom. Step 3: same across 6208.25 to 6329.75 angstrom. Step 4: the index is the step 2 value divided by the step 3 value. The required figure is 1.1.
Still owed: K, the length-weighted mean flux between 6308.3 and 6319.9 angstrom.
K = 3.2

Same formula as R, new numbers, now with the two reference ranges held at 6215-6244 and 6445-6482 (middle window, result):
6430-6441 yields 0.25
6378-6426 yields 0.37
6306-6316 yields 0.46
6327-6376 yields 0.18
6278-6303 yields -0.35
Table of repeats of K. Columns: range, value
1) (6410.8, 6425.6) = 3.36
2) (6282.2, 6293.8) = 3.51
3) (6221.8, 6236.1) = 3.24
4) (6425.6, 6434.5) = 3.36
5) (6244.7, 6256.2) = 3.27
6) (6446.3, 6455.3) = 3.63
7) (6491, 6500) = 3.58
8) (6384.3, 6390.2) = 3.47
